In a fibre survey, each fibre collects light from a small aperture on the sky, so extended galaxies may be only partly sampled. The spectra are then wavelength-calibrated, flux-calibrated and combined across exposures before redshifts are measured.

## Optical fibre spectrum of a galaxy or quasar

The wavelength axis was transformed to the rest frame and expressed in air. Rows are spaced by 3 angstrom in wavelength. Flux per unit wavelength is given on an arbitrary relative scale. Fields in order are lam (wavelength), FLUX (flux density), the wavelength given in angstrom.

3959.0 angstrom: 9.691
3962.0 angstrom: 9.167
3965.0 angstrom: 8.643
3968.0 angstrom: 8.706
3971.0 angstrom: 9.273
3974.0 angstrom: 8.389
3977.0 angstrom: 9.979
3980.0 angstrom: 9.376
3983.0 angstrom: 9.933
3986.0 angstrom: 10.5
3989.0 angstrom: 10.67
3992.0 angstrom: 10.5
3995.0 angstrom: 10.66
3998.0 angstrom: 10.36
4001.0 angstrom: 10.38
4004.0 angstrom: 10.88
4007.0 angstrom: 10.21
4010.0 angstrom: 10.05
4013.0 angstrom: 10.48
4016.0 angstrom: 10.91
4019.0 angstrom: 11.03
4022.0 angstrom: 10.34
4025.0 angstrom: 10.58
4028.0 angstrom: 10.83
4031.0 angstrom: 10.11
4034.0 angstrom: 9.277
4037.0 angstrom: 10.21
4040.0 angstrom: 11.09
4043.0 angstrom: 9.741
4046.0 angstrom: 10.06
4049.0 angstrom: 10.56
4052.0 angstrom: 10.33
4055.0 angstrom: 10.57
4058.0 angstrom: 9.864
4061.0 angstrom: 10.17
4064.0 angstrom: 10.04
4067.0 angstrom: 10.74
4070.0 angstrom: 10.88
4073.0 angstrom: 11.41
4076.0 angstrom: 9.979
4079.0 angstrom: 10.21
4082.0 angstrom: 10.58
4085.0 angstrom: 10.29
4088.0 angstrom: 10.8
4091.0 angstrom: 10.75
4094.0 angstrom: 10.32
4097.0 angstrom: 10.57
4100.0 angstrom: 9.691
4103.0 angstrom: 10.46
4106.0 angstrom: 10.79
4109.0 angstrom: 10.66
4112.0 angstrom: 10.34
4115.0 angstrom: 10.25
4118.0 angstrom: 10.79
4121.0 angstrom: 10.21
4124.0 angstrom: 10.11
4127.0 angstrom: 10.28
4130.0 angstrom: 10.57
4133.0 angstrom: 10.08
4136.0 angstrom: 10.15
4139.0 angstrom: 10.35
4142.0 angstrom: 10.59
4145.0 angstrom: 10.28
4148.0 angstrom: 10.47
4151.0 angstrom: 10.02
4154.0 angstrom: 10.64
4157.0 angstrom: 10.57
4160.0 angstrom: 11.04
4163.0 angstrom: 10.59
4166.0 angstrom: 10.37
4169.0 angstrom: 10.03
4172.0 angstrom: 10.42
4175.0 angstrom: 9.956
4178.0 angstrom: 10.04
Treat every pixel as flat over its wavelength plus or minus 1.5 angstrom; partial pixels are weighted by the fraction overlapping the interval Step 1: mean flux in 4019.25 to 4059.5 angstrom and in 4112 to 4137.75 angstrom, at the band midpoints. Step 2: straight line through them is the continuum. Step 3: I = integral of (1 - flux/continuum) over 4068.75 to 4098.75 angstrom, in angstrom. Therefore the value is -0.78 angstrom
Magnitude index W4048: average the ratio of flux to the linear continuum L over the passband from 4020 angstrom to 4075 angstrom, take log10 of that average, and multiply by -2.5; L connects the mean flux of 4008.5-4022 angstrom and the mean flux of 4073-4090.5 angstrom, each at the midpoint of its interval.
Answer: 0.016 mag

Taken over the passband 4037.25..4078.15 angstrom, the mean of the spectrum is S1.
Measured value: 10.4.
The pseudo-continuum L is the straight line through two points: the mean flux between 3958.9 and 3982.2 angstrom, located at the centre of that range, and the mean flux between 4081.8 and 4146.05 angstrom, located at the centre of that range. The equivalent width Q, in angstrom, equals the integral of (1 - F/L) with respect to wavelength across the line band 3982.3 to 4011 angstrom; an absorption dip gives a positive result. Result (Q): -3.3 angstrom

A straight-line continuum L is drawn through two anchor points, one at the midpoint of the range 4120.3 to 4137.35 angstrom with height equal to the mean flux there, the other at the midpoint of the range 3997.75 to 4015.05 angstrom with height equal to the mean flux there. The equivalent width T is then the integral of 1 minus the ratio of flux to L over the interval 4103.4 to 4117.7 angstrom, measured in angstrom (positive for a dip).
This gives -0.4 angstrom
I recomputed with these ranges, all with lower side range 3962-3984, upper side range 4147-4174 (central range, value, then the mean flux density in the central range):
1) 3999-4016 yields -1.9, 10.4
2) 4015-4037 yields -2.0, 10.4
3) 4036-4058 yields -1.5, 10.3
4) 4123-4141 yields 0.0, 10.3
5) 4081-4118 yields -1.6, 10.5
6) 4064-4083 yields -1.4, 10.6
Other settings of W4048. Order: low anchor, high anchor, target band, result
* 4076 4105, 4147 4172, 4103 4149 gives 0.00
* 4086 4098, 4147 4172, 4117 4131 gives 0.02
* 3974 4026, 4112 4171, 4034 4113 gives 0.00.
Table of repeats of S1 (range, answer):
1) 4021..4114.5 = 10.4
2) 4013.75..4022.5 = 10.8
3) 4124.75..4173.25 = 10.4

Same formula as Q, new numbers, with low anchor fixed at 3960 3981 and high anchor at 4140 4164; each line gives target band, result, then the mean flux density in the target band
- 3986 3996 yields -1.46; 10.6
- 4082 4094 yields -0.67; 10.6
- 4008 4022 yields -1.69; 10.6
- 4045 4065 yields -0.99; 10.2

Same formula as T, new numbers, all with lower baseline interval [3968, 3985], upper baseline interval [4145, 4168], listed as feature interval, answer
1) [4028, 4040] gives -0.5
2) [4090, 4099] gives -0.3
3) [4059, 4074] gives -1.0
